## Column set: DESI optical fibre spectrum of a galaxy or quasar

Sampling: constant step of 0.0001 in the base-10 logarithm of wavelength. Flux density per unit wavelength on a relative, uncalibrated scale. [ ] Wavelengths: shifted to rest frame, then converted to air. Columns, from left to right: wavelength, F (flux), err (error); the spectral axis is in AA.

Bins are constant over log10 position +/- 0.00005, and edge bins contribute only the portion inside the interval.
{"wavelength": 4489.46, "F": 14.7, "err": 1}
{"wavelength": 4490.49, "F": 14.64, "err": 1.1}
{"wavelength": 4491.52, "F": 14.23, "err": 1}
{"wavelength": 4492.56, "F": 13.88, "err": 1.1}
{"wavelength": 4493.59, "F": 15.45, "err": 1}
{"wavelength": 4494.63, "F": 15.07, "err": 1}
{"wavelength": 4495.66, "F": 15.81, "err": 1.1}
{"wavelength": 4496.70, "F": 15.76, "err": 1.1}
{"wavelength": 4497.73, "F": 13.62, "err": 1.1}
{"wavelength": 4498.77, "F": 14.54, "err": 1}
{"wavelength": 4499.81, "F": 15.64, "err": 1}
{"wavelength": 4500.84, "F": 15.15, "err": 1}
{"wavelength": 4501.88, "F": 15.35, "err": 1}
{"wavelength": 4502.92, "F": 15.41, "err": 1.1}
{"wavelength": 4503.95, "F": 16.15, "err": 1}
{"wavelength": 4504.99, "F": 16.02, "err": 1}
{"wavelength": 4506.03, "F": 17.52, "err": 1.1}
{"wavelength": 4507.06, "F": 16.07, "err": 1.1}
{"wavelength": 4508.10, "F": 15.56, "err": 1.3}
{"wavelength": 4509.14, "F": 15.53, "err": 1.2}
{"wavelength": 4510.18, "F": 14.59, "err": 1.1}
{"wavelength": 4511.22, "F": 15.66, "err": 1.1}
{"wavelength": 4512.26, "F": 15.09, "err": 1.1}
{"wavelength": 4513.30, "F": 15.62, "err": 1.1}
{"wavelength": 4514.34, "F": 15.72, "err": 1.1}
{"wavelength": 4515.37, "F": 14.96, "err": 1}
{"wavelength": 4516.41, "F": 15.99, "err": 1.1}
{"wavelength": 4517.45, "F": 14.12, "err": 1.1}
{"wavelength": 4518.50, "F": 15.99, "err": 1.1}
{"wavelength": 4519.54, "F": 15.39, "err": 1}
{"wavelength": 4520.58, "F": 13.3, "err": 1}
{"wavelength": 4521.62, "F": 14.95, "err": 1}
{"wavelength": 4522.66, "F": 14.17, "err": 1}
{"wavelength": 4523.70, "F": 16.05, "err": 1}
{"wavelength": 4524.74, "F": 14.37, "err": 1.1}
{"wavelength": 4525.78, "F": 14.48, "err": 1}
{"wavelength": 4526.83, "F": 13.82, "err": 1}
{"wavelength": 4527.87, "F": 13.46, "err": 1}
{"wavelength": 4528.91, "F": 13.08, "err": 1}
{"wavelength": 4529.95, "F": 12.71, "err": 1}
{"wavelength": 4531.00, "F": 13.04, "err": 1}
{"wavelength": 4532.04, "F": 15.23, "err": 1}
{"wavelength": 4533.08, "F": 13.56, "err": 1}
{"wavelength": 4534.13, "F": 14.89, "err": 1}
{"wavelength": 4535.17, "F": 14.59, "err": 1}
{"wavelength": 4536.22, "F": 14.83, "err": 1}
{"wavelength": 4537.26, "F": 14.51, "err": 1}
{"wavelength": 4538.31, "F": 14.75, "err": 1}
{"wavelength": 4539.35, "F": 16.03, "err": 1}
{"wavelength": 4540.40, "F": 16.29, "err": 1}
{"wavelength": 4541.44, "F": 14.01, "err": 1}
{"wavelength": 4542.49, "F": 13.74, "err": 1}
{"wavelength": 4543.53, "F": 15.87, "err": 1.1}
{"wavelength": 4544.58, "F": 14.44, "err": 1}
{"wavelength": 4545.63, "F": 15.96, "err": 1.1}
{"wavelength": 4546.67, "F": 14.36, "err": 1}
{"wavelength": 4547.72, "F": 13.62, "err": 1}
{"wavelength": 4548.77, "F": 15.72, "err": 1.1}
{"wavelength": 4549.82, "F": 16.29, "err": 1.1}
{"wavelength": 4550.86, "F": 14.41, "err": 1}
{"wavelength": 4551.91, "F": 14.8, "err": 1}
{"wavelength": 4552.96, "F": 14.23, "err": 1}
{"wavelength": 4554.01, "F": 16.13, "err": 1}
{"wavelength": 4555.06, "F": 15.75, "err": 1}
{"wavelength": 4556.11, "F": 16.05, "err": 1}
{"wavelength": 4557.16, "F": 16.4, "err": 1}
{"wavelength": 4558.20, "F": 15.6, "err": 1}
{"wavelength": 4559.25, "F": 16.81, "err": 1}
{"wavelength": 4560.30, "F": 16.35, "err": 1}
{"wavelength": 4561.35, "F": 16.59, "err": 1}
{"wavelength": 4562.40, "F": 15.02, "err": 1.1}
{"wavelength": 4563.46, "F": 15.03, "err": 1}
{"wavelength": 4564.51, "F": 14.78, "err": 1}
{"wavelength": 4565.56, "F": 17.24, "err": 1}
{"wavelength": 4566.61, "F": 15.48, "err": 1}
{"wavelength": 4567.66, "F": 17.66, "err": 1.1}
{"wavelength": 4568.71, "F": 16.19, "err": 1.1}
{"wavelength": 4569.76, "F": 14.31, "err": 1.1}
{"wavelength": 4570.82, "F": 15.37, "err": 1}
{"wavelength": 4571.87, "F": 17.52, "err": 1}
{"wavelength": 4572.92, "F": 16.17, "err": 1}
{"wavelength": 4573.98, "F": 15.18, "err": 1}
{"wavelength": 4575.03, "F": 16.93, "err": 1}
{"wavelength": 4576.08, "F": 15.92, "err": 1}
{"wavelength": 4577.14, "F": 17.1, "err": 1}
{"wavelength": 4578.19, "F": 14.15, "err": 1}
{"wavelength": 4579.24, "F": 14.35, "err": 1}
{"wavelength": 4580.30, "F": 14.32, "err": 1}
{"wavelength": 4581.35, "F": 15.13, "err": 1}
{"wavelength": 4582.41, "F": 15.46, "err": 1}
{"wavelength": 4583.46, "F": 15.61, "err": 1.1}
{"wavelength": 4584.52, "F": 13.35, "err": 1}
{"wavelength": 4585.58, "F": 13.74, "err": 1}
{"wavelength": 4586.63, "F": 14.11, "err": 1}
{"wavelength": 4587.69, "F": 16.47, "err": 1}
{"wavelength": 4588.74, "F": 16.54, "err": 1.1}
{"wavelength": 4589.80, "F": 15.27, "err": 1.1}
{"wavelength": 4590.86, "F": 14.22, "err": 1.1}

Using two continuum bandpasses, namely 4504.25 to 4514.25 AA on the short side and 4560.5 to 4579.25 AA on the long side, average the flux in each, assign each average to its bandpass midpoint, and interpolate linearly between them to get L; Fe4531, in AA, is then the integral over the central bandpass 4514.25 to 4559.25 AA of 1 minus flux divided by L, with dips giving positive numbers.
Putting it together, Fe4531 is 2.7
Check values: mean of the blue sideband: 15.7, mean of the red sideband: 15.9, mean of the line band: 14.8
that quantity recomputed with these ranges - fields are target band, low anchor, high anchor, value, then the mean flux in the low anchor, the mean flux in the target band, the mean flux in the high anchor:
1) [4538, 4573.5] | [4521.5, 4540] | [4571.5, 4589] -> -1.63 AA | 14.4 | 15.6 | 15.4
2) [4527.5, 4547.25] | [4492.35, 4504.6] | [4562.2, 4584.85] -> 1.15 AA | 15.2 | 14.5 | 15.6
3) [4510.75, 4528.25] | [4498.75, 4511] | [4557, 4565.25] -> 0.91 AA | 15.7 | 14.9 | 15.8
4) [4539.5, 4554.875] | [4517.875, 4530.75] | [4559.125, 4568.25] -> 0.29 AA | 14.3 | 15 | 16.1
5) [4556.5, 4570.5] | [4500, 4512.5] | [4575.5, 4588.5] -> -0.70 AA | 15.7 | 16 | 15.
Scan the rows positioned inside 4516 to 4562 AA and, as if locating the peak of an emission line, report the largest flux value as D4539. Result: 16.81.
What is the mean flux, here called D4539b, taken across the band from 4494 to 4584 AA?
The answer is 15.2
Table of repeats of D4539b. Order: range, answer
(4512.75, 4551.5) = 14.7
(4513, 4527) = 14.9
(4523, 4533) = 14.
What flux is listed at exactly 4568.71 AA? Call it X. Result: 16.19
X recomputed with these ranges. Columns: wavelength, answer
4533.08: 13.56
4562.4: 15.02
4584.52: 13.35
